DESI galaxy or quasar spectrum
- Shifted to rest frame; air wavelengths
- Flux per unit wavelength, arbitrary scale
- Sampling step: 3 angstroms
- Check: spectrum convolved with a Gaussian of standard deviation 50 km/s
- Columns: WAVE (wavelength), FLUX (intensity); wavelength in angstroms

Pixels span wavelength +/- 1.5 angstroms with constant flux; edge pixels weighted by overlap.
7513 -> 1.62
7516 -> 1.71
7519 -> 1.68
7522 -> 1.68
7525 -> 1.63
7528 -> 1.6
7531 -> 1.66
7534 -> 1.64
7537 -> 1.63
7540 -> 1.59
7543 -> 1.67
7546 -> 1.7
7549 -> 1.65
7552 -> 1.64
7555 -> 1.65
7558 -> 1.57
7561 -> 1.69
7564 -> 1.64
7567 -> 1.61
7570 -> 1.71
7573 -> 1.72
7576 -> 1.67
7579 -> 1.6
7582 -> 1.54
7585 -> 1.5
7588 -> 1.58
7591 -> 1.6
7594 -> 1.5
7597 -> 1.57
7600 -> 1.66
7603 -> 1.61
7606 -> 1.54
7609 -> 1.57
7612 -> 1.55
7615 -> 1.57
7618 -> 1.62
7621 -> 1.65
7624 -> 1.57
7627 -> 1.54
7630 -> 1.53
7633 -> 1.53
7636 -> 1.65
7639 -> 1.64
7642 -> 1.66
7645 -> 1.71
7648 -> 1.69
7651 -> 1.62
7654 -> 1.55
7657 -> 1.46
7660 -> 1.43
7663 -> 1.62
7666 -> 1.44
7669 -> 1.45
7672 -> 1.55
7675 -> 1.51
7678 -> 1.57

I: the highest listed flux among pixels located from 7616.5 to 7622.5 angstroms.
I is 1.65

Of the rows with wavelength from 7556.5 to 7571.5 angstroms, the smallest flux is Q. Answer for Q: 1.57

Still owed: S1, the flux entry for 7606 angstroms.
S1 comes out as 1.54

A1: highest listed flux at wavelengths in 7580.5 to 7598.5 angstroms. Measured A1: 1.6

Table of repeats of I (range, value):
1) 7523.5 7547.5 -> 1.7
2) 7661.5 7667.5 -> 1.62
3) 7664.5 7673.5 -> 1.55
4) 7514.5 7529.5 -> 1.71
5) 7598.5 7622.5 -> 1.66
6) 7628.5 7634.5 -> 1.53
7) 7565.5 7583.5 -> 1.72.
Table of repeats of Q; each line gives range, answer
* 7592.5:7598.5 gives 1.5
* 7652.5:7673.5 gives 1.43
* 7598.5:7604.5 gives 1.61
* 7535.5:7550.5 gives 1.59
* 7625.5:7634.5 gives 1.53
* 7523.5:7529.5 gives 1.6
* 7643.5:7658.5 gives 1.46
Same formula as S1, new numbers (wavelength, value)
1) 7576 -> 1.67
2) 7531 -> 1.66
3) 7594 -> 1.5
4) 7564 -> 1.64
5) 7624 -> 1.57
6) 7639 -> 1.64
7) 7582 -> 1.54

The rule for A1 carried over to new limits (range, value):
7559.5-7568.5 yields 1.69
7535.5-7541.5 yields 1.63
